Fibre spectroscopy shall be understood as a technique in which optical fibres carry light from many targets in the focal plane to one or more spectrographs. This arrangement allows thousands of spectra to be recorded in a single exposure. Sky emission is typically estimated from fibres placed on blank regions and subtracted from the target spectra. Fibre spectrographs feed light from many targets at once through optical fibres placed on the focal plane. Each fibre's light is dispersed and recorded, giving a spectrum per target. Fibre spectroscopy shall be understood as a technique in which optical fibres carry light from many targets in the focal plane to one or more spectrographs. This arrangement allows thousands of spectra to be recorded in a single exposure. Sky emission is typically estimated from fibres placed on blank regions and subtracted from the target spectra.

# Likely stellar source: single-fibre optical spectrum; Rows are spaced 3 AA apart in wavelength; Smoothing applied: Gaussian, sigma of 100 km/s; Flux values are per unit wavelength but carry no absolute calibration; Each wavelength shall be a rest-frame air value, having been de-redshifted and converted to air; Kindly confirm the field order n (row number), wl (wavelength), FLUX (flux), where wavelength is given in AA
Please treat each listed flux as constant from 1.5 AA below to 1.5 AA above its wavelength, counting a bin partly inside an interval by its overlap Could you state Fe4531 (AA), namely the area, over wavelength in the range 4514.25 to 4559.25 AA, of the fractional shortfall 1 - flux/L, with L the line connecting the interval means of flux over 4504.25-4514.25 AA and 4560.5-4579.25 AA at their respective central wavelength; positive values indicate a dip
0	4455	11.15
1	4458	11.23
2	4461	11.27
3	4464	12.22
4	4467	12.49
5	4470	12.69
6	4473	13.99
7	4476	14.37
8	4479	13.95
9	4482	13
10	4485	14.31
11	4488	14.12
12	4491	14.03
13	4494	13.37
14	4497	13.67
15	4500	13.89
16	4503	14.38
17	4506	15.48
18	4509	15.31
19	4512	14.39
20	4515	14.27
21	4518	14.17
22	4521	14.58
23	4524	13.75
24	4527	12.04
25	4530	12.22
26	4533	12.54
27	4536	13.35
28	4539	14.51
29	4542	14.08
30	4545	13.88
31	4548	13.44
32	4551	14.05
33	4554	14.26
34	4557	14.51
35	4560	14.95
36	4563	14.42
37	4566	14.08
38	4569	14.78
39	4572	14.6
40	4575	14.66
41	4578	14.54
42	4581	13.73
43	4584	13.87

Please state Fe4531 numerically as 3.2 AA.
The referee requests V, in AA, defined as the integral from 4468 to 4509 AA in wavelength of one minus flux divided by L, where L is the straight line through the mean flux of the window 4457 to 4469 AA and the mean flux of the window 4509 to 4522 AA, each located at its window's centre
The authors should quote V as -2.69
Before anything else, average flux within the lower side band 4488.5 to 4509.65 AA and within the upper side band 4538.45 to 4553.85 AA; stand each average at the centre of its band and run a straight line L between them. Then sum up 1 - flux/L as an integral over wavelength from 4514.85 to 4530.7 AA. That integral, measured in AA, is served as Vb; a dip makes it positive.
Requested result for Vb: 0.7 AA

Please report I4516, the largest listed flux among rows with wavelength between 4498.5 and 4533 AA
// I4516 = 15.48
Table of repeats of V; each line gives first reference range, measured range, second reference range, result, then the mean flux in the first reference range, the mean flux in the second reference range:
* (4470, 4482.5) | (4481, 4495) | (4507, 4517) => 0.25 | 13.8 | 14.7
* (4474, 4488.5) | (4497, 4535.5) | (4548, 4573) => 0.66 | 13.9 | 14.4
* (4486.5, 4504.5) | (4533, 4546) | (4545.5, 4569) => 0.34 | 13.9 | 14.3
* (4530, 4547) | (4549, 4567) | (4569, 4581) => -0.39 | 13.5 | 14.5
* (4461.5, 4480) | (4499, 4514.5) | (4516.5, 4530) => -1.52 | 13.2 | 13.5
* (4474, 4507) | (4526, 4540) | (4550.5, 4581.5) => 1.33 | 14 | 14.5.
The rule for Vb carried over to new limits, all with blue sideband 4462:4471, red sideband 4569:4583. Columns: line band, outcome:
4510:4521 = -0.89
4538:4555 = -0.19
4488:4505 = -1.31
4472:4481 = -1.06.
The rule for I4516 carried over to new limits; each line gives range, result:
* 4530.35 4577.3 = 14.95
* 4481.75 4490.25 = 14.31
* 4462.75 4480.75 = 14.37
